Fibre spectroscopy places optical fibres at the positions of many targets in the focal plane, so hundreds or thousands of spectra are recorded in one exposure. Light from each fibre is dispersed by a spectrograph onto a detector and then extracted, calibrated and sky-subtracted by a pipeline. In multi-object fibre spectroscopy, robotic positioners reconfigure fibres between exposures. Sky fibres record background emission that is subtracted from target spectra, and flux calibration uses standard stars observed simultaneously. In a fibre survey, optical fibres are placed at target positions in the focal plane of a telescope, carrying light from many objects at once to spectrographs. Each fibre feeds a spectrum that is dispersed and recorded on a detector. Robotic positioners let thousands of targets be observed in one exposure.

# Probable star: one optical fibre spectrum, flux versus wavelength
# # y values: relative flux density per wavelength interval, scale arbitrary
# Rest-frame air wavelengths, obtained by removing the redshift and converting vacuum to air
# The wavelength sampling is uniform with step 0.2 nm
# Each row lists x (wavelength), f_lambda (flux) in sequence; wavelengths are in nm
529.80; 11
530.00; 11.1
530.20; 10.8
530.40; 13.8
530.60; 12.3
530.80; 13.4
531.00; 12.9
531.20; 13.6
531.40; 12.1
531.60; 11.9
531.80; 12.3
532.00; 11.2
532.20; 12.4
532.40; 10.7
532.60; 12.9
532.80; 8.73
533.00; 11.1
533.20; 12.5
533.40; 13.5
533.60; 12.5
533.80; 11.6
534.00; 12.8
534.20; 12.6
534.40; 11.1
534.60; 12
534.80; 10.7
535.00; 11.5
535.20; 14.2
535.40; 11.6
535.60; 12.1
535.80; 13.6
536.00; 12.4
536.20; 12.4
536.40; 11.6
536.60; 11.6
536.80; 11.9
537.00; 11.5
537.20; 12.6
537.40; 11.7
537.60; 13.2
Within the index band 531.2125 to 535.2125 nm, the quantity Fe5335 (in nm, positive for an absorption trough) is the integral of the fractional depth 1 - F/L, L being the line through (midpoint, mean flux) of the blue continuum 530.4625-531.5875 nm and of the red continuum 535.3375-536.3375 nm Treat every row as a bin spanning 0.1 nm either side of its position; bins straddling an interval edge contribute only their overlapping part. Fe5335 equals 0.23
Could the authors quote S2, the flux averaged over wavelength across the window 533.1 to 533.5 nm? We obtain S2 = 13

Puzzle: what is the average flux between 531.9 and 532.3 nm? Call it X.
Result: 11.8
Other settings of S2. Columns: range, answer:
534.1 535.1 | 11.6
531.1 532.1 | 12.2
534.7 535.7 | 12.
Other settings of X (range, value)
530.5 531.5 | 12.9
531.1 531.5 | 12.8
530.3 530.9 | 13.2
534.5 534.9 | 11.3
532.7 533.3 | 10.8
